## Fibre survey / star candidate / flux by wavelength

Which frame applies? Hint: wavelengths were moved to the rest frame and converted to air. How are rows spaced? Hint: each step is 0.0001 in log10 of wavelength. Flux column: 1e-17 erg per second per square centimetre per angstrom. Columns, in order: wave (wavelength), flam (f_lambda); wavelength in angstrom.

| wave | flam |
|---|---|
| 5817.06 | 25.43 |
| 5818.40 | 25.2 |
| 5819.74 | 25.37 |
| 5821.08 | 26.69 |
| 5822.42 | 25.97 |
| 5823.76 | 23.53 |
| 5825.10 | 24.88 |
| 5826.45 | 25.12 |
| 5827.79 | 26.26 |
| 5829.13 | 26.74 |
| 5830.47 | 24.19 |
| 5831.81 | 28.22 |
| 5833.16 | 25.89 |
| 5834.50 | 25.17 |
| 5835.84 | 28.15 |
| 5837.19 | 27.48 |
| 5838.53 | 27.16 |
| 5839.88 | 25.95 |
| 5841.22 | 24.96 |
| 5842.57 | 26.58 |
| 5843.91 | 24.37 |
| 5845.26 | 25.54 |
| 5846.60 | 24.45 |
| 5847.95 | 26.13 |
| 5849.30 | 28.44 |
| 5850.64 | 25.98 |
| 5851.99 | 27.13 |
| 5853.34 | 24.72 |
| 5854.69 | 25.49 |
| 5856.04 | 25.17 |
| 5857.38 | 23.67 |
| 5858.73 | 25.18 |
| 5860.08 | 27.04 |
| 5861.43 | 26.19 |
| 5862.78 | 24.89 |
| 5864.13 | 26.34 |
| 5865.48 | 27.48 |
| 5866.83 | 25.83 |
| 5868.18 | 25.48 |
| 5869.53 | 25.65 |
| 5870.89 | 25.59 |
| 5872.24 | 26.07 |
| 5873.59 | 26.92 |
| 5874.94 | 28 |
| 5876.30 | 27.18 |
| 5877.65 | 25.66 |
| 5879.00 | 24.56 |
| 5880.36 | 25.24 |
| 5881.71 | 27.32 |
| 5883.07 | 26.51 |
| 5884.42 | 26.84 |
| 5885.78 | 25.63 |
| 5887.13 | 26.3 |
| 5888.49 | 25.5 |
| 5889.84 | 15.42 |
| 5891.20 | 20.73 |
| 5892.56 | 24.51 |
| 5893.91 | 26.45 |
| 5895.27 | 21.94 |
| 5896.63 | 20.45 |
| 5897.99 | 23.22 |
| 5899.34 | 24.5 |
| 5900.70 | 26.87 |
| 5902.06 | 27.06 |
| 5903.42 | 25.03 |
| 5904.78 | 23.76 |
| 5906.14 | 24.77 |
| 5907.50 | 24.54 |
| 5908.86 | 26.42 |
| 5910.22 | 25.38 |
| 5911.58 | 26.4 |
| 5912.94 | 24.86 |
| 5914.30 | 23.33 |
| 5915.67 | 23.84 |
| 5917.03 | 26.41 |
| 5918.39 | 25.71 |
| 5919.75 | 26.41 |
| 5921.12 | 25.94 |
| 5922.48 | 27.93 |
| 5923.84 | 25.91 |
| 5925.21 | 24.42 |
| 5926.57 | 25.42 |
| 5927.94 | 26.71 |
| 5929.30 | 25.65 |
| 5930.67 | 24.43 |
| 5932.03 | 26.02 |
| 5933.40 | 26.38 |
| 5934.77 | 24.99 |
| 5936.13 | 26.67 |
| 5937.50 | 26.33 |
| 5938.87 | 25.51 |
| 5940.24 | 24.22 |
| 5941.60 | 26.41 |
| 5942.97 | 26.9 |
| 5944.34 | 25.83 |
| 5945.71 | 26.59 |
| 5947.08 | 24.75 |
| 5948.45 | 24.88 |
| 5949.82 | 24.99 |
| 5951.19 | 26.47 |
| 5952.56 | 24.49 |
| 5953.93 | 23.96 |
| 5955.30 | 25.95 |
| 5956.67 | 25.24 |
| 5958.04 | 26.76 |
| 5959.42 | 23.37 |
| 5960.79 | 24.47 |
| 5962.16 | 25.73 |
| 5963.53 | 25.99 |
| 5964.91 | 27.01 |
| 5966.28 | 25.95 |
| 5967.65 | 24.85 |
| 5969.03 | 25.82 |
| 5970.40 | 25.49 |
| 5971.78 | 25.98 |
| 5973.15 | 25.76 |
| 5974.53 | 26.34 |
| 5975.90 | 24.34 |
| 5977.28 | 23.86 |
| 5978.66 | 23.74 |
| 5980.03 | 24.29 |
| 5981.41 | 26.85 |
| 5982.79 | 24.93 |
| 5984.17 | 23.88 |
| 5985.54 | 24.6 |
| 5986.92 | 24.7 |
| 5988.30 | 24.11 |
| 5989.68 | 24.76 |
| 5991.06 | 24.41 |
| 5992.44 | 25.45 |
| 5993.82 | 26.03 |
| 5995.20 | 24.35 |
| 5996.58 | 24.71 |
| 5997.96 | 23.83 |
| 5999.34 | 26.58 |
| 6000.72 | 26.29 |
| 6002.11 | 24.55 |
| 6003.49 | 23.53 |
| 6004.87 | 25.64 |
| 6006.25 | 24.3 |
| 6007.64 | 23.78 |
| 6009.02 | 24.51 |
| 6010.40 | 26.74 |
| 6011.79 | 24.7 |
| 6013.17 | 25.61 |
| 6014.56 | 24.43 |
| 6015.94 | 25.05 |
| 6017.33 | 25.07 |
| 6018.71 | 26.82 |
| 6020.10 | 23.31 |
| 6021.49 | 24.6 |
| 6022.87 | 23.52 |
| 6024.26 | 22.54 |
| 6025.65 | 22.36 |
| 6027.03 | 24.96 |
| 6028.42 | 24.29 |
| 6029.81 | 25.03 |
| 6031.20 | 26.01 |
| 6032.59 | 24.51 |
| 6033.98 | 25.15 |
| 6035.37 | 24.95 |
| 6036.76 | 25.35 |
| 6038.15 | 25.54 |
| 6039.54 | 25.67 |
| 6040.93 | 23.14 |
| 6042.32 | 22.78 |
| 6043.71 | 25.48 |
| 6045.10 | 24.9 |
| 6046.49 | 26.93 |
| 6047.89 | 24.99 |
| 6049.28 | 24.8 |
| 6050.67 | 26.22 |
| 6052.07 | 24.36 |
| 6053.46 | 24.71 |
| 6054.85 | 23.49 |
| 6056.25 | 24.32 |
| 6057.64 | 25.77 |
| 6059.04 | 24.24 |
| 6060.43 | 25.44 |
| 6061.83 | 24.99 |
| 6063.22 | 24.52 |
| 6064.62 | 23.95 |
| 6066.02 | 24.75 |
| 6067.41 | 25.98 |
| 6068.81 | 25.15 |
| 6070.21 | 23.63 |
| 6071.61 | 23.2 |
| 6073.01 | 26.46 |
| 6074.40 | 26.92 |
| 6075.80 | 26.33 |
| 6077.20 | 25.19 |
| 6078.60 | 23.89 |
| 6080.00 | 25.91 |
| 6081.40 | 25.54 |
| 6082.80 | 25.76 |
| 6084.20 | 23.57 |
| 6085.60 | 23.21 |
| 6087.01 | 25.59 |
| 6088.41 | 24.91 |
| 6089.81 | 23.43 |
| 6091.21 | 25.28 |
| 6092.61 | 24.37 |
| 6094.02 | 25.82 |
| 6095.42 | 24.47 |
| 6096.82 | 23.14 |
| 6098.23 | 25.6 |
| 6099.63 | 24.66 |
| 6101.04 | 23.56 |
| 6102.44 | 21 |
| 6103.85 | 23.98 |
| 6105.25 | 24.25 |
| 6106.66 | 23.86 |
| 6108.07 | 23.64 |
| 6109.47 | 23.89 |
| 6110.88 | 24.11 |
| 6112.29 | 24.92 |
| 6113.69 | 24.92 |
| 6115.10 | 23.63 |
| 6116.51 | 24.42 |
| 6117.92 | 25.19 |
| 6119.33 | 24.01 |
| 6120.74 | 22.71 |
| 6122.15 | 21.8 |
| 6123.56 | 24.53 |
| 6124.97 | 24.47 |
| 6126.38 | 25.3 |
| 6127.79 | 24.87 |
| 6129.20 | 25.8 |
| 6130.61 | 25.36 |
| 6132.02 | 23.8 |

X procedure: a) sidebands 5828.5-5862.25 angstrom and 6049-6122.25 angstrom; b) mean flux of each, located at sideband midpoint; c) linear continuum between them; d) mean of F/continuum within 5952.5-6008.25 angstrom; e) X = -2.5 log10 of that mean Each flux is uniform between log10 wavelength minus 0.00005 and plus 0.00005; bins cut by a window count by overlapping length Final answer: 0.01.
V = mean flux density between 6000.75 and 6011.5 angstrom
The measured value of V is 24.8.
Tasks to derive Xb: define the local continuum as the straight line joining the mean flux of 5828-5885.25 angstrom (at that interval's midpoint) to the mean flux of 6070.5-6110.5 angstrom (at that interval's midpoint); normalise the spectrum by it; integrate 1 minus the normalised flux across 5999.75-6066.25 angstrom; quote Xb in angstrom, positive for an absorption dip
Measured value 0.39 angstrom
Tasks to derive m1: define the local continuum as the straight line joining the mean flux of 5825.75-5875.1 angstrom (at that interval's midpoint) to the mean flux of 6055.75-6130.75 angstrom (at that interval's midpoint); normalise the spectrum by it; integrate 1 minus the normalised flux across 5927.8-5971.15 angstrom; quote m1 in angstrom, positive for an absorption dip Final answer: -0.3 angstrom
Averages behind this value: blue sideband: 26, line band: 25.6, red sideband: 24.6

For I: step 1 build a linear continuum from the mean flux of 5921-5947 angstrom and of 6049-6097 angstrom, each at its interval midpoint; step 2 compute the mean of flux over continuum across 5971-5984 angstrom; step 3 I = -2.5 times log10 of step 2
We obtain 0.02 mag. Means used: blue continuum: 25.9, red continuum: 24.9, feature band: 25.1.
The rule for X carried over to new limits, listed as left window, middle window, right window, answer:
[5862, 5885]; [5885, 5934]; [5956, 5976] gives 0.05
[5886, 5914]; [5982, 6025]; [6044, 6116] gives -0.01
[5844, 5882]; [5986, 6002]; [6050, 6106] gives 0.01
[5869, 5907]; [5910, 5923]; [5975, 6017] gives -0.03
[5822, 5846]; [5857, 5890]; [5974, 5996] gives -0.01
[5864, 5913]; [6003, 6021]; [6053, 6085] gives 0.00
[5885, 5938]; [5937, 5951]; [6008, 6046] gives -0.03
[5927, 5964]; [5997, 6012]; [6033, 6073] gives 0.01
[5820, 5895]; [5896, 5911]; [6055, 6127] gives 0.03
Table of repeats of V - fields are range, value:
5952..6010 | 25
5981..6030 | 24.7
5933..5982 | 25.5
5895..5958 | 25.3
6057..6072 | 24.7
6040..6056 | 24.7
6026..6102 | 24.8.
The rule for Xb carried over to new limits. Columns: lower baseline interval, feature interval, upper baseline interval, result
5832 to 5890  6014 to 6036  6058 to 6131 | 0.4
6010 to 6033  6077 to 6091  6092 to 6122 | -0.3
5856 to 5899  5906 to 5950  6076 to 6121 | -1.2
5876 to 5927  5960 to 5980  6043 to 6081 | -0.3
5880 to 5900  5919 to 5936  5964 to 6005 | -1.0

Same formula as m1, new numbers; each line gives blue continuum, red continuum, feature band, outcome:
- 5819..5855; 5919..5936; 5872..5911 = 1.5 angstrom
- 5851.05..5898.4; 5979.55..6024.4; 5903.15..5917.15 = 0.1 angstrom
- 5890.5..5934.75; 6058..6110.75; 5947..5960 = -0.1 angstrom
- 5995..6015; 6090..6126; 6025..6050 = -0.2 angstrom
